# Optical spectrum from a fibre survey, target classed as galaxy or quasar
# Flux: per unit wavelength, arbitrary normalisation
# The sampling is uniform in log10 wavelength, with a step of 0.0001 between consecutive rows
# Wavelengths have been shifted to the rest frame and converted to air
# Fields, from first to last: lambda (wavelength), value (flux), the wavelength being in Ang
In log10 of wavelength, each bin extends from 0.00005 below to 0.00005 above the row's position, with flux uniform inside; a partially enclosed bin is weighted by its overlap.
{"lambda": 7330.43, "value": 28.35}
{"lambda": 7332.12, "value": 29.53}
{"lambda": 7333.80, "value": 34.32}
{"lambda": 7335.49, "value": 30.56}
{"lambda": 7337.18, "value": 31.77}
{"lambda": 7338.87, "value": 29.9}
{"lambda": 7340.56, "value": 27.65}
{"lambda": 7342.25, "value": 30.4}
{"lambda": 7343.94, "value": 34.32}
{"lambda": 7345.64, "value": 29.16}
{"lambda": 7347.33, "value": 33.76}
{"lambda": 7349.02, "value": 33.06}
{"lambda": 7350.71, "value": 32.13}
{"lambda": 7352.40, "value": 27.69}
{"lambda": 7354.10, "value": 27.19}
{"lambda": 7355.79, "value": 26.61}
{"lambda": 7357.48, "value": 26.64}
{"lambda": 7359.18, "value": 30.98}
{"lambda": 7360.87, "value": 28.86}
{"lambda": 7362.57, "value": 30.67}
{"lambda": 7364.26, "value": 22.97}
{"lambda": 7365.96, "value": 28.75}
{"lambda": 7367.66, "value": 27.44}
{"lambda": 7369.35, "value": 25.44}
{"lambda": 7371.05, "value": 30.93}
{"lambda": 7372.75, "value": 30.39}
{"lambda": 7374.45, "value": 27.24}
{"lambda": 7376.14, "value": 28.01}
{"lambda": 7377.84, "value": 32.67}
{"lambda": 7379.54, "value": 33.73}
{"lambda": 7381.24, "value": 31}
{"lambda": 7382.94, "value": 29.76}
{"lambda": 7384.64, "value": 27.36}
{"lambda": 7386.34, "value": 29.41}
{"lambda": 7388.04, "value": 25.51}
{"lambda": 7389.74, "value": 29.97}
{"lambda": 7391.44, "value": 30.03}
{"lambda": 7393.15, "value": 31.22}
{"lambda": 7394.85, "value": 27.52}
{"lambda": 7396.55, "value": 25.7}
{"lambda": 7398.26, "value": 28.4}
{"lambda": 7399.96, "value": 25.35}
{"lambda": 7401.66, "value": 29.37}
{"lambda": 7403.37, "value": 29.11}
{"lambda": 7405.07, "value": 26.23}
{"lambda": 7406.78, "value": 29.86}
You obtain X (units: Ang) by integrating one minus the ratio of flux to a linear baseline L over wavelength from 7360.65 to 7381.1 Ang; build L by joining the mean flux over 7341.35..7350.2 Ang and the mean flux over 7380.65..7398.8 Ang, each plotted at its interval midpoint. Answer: 0.76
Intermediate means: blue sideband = 32.1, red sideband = 28.7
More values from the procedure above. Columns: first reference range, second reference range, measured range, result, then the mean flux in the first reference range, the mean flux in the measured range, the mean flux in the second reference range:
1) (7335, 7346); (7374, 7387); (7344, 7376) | 1.4 Ang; 30.6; 29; 30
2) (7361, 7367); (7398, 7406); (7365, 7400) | -1.6 Ang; 27.6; 28.9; 27.7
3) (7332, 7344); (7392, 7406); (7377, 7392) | -0.7 Ang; 31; 29.9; 27.9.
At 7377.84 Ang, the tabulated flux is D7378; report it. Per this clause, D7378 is 32.67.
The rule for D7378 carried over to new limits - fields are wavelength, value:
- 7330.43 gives 28.35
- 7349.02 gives 33.06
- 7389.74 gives 29.97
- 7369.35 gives 25.44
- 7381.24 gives 31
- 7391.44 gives 30.03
